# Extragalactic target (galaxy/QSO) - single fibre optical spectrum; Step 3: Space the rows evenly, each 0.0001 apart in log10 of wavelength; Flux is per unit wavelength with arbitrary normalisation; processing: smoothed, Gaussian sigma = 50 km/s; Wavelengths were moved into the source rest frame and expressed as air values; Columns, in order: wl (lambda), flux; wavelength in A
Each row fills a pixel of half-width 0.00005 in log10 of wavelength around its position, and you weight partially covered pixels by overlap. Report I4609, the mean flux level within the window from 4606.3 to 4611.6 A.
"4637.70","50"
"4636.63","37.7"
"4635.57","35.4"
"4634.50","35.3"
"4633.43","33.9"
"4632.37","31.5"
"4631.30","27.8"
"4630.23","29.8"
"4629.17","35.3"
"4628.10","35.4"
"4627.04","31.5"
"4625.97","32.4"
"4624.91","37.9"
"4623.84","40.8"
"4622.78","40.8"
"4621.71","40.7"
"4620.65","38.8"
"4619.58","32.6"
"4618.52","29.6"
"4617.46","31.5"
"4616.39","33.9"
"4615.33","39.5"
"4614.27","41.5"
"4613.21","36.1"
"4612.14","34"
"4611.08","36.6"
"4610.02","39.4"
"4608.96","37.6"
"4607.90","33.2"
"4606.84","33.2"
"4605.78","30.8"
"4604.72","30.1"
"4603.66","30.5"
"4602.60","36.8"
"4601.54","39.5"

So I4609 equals 36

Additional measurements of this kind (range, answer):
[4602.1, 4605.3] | 32.4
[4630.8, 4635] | 32.1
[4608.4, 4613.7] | 36.7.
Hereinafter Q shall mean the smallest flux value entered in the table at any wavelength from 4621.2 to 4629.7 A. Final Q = 31.5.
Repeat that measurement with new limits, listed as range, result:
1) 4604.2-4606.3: 30.1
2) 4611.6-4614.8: 34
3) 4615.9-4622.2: 29.6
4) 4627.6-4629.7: 35.3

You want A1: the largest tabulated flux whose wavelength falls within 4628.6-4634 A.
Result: 35.3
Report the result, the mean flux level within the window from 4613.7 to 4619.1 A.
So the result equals 35.2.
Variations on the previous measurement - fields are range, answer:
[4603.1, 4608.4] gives 31.6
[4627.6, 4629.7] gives 35.3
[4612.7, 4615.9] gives 39.1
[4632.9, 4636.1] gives 34.9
